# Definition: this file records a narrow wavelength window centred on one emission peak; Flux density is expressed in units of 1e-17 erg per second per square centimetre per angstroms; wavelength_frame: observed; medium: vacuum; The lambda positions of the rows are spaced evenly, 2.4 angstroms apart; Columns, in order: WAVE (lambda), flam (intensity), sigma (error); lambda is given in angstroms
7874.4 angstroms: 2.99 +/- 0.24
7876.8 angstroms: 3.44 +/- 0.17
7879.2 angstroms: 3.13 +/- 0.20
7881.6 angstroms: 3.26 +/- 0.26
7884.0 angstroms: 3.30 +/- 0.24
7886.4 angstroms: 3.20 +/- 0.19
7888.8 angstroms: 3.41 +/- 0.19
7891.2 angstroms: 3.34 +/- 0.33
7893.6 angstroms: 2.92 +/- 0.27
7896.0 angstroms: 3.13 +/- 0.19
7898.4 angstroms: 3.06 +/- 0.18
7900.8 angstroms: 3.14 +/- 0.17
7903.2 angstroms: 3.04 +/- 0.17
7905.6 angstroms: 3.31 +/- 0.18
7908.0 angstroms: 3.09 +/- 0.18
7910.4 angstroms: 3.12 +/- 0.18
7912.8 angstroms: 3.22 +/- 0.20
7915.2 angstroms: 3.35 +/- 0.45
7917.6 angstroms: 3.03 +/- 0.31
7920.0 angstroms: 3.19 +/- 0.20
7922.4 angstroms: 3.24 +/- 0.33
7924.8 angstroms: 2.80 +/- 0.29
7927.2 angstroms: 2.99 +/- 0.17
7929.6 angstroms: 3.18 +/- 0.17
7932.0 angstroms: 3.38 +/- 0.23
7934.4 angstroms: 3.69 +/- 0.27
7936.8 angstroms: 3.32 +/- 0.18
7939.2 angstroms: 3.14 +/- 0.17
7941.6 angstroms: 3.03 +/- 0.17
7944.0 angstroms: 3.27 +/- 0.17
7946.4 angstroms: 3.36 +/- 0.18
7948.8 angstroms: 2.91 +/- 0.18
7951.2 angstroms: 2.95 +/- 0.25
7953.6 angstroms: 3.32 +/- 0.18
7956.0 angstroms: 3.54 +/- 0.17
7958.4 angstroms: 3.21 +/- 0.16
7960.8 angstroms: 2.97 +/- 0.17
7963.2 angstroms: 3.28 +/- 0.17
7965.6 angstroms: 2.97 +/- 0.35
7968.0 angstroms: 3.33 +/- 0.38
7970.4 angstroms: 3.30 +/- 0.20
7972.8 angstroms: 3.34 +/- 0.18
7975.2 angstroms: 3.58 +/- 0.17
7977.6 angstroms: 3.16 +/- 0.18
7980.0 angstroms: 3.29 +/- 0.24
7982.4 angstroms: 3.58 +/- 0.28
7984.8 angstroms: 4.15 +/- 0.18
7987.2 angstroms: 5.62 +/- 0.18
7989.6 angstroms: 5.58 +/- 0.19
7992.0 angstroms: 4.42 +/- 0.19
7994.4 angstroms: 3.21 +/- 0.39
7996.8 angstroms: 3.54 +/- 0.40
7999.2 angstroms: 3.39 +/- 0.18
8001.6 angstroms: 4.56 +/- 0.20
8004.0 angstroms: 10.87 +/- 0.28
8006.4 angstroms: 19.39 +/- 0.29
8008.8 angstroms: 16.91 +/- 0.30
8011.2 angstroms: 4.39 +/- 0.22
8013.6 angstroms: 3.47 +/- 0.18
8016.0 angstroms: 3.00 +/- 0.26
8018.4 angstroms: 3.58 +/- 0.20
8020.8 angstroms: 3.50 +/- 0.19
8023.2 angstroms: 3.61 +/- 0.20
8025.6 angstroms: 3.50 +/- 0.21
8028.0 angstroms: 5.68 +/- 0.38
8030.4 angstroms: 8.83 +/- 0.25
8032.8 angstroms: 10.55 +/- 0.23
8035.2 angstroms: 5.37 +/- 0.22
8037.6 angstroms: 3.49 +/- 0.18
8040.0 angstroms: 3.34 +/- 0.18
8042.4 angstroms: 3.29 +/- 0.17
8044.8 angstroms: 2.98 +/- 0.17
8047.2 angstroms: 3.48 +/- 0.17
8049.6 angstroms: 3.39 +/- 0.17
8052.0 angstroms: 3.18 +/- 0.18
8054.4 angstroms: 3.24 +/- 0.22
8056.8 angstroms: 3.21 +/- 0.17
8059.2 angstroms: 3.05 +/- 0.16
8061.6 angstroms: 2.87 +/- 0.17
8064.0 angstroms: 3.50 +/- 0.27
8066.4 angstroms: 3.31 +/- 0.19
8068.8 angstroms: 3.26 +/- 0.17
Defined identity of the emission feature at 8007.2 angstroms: H-alpha 6563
